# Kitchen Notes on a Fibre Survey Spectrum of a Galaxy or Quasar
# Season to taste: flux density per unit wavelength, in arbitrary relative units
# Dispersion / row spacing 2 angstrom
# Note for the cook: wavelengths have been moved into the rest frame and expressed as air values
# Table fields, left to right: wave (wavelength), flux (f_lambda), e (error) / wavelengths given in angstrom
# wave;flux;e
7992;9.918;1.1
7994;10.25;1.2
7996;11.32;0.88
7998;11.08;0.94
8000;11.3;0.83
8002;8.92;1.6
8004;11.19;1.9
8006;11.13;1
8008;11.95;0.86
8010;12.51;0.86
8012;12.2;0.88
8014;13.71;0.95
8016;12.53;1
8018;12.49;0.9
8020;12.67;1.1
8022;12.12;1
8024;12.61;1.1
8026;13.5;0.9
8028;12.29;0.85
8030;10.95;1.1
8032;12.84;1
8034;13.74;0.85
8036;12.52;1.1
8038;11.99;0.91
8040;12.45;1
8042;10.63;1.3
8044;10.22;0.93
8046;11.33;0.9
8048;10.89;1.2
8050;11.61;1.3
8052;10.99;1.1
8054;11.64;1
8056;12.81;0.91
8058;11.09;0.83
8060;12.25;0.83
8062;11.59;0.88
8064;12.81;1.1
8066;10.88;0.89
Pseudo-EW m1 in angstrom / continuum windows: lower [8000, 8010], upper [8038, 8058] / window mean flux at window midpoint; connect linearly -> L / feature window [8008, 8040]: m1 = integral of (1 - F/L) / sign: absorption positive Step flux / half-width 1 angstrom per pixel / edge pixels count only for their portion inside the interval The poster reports -3.9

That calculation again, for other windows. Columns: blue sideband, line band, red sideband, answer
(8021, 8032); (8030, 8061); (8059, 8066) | 1.0 angstrom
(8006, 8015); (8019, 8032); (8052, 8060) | -0.2 angstrom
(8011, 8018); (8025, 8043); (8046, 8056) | -0.4 angstrom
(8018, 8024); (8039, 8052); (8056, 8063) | 0.9 angstrom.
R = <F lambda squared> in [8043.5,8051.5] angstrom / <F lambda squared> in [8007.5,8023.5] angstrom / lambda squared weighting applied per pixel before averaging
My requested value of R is 0.89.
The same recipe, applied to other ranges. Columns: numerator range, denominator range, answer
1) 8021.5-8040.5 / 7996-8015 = 1.09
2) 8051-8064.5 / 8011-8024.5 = 0.95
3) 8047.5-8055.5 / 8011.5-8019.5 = 0.90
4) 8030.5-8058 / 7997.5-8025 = 1.00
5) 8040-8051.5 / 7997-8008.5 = 1.03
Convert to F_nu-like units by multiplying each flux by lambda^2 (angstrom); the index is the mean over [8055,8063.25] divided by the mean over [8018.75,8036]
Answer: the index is 1.0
